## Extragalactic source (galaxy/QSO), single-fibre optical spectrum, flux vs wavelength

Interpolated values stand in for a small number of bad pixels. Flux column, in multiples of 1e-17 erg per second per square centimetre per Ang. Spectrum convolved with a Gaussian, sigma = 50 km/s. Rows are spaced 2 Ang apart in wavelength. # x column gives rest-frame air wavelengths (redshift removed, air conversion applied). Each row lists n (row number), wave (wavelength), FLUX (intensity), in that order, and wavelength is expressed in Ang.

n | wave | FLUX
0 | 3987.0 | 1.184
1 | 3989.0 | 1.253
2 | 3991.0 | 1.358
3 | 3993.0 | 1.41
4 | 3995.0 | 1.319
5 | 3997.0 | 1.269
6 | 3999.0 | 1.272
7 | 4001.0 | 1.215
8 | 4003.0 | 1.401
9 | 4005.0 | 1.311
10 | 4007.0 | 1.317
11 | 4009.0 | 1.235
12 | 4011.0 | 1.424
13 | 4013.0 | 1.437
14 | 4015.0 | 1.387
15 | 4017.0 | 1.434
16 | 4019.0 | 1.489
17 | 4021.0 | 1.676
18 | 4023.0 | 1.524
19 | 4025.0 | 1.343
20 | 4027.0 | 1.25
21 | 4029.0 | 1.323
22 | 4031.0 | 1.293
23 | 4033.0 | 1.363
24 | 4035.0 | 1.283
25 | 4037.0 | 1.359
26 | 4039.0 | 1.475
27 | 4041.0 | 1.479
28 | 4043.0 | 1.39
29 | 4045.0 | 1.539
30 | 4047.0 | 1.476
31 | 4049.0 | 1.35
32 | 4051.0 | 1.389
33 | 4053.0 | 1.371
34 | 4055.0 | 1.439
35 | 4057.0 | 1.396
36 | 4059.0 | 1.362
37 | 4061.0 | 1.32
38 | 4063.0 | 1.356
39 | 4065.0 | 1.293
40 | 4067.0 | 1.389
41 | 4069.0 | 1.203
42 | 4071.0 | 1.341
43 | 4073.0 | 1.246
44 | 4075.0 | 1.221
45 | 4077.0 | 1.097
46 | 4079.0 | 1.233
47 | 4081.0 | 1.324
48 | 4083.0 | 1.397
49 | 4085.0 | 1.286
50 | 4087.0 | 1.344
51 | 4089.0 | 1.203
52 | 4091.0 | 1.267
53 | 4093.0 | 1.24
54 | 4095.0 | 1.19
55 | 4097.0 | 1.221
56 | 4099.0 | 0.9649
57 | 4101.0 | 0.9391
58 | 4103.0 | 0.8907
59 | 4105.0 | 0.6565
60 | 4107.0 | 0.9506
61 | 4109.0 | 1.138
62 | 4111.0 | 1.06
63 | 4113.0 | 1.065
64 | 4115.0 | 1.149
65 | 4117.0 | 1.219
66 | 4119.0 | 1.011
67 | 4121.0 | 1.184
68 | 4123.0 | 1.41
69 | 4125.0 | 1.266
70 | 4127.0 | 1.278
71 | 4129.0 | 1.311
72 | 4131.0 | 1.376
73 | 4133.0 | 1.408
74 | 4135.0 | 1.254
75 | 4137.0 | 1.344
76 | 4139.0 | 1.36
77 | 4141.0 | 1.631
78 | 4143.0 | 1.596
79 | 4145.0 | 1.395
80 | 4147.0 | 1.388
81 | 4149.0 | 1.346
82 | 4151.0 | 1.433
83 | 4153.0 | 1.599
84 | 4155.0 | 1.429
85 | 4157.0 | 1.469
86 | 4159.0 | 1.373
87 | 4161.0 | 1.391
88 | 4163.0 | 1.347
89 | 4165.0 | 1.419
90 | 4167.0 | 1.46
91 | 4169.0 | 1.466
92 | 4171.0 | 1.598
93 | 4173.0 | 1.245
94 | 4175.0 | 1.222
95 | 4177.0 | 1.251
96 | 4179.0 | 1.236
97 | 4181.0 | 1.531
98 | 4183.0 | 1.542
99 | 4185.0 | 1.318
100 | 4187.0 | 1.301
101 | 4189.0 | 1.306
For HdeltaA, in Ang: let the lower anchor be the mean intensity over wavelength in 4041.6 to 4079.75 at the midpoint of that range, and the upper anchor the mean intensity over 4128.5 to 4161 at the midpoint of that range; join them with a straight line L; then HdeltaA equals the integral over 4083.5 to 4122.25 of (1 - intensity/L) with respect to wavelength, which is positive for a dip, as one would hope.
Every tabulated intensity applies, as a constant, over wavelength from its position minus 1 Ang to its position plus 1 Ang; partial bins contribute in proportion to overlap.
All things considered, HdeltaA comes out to 7.6 Ang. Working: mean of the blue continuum 1.34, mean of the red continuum 1.42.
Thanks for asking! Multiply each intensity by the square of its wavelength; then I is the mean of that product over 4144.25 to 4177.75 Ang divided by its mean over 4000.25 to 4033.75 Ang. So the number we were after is 1.09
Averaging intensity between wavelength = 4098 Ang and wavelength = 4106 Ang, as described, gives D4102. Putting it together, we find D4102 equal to 0.863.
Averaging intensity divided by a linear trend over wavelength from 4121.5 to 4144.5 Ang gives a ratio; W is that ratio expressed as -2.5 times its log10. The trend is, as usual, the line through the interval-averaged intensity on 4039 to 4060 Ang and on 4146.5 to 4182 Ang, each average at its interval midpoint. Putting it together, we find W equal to 0.02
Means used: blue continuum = 1.42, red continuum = 1.4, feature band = 1.38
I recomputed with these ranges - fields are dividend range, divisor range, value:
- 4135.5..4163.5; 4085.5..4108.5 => 1.36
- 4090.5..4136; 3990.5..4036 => 0.89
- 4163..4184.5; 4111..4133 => 1.16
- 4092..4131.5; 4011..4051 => 0.83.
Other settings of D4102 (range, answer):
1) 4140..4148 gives 1.5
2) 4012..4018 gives 1.42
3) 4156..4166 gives 1.4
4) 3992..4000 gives 1.32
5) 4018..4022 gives 1.58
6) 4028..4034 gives 1.33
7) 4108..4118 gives 1.13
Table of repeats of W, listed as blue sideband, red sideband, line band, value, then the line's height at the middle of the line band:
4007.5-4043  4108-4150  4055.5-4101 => 0.07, 1.34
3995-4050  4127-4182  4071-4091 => 0.10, 1.39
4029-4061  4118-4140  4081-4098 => 0.06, 1.34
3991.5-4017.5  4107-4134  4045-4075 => -0.06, 1.28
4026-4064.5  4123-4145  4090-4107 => 0.31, 1.38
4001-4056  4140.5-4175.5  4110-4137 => 0.16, 1.42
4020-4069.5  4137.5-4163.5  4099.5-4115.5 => 0.41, 1.42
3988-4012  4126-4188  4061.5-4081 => 0.07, 1.35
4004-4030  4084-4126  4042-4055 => -0.10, 1.3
